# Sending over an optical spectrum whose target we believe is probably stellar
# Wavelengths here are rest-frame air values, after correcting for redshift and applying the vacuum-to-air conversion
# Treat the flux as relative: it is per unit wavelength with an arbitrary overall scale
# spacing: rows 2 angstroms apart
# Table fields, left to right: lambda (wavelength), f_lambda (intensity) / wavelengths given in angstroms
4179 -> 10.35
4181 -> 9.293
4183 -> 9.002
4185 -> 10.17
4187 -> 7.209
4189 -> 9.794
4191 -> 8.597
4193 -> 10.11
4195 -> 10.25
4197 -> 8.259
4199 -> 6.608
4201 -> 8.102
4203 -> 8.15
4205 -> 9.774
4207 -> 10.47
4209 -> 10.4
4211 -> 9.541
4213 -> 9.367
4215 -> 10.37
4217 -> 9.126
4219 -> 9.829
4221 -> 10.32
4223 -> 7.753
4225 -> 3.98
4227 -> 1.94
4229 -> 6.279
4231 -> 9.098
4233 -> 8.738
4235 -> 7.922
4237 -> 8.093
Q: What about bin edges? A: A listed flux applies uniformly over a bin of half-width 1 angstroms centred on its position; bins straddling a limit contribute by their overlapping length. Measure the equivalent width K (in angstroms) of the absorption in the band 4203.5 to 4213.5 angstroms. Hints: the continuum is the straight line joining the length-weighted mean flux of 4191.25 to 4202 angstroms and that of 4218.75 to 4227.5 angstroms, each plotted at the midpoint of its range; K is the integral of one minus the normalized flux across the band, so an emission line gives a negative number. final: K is -2.6 angstroms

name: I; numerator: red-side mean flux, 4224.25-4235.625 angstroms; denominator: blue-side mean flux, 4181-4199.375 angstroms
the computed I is 0.70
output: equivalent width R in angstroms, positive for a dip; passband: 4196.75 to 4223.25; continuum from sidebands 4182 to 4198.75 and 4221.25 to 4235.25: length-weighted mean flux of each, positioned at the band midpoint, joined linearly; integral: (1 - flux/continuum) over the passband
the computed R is -5.0 angstroms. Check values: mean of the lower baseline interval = 9.06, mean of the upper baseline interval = 6.66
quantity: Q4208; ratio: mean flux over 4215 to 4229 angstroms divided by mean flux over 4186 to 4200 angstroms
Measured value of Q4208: 0.84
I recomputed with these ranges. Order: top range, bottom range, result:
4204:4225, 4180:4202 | 1.06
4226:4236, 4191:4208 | 0.76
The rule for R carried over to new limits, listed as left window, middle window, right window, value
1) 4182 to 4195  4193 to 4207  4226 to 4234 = -0.51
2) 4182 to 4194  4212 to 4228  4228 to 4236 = 0.99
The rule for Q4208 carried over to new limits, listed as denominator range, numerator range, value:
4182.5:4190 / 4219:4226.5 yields 0.81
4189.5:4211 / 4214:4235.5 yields 0.85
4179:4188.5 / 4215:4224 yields 1.03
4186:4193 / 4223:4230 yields 0.52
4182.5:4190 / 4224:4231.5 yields 0.56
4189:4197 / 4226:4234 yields 0.69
